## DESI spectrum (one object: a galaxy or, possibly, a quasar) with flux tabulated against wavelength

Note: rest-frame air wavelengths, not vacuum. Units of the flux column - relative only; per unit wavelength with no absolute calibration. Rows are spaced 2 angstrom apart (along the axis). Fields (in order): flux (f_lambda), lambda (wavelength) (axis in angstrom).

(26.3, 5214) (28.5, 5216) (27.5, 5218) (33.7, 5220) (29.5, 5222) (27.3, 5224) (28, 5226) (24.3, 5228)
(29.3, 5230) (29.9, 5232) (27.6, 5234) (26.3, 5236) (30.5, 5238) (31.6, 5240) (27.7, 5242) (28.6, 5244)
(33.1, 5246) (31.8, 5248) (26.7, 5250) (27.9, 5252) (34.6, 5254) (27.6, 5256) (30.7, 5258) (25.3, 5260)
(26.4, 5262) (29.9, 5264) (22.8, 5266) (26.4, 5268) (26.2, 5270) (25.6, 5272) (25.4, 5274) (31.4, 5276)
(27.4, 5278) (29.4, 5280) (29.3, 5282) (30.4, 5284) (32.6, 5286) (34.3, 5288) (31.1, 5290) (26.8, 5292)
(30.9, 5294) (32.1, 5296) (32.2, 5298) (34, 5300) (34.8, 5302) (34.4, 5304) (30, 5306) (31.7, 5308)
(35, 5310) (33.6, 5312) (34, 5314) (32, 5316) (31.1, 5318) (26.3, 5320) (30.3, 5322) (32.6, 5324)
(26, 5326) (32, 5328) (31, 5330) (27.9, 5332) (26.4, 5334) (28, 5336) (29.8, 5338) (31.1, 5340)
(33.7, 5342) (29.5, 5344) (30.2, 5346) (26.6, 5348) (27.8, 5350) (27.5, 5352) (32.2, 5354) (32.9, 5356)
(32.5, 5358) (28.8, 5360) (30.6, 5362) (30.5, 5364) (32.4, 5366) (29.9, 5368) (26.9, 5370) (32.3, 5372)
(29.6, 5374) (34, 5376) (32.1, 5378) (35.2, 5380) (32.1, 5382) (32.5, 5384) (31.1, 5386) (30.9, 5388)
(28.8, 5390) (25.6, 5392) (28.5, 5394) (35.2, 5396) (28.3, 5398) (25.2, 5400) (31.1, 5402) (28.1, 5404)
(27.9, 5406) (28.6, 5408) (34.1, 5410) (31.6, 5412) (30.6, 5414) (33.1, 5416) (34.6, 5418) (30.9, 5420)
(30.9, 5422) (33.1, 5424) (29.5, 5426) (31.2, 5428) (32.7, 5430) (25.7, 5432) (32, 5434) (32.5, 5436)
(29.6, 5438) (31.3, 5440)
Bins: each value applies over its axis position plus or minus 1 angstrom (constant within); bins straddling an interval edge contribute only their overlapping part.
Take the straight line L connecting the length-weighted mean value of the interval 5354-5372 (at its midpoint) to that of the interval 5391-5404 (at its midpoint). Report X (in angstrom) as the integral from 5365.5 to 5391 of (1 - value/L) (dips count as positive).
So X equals -1.2 angstrom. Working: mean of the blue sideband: 30.8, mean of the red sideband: 28.9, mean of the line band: 31.3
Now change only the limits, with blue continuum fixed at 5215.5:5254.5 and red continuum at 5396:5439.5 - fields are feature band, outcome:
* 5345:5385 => -0.8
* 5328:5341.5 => 0.2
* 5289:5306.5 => -1.3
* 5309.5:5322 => -0.8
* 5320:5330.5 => 0.0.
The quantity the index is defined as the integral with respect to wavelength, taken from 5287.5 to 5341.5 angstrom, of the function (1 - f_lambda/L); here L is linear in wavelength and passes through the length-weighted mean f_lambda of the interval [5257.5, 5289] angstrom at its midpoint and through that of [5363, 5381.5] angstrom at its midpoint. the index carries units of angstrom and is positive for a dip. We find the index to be -2.72 angstrom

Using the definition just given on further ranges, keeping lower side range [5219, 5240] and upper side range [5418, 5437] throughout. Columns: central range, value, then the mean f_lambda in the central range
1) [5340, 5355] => 0.2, 29.7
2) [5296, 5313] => -2.0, 33.1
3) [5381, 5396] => 0.2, 30.3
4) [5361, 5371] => 0.1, 30.1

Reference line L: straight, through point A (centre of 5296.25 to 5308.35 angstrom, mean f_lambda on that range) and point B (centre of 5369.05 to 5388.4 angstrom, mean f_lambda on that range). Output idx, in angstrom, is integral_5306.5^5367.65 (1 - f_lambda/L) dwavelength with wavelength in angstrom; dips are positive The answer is 3.6 angstrom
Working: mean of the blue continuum 32.9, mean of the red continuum 31.7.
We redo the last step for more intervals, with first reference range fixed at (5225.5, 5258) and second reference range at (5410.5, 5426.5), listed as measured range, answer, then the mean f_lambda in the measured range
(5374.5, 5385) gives -0.6 angstrom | 33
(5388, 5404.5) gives 1.4 angstrom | 29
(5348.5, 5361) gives 0.3 angstrom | 30.1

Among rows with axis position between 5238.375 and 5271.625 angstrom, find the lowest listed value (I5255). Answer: 22.8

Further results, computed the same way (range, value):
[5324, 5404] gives 25.2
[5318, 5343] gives 26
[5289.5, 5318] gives 26.8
